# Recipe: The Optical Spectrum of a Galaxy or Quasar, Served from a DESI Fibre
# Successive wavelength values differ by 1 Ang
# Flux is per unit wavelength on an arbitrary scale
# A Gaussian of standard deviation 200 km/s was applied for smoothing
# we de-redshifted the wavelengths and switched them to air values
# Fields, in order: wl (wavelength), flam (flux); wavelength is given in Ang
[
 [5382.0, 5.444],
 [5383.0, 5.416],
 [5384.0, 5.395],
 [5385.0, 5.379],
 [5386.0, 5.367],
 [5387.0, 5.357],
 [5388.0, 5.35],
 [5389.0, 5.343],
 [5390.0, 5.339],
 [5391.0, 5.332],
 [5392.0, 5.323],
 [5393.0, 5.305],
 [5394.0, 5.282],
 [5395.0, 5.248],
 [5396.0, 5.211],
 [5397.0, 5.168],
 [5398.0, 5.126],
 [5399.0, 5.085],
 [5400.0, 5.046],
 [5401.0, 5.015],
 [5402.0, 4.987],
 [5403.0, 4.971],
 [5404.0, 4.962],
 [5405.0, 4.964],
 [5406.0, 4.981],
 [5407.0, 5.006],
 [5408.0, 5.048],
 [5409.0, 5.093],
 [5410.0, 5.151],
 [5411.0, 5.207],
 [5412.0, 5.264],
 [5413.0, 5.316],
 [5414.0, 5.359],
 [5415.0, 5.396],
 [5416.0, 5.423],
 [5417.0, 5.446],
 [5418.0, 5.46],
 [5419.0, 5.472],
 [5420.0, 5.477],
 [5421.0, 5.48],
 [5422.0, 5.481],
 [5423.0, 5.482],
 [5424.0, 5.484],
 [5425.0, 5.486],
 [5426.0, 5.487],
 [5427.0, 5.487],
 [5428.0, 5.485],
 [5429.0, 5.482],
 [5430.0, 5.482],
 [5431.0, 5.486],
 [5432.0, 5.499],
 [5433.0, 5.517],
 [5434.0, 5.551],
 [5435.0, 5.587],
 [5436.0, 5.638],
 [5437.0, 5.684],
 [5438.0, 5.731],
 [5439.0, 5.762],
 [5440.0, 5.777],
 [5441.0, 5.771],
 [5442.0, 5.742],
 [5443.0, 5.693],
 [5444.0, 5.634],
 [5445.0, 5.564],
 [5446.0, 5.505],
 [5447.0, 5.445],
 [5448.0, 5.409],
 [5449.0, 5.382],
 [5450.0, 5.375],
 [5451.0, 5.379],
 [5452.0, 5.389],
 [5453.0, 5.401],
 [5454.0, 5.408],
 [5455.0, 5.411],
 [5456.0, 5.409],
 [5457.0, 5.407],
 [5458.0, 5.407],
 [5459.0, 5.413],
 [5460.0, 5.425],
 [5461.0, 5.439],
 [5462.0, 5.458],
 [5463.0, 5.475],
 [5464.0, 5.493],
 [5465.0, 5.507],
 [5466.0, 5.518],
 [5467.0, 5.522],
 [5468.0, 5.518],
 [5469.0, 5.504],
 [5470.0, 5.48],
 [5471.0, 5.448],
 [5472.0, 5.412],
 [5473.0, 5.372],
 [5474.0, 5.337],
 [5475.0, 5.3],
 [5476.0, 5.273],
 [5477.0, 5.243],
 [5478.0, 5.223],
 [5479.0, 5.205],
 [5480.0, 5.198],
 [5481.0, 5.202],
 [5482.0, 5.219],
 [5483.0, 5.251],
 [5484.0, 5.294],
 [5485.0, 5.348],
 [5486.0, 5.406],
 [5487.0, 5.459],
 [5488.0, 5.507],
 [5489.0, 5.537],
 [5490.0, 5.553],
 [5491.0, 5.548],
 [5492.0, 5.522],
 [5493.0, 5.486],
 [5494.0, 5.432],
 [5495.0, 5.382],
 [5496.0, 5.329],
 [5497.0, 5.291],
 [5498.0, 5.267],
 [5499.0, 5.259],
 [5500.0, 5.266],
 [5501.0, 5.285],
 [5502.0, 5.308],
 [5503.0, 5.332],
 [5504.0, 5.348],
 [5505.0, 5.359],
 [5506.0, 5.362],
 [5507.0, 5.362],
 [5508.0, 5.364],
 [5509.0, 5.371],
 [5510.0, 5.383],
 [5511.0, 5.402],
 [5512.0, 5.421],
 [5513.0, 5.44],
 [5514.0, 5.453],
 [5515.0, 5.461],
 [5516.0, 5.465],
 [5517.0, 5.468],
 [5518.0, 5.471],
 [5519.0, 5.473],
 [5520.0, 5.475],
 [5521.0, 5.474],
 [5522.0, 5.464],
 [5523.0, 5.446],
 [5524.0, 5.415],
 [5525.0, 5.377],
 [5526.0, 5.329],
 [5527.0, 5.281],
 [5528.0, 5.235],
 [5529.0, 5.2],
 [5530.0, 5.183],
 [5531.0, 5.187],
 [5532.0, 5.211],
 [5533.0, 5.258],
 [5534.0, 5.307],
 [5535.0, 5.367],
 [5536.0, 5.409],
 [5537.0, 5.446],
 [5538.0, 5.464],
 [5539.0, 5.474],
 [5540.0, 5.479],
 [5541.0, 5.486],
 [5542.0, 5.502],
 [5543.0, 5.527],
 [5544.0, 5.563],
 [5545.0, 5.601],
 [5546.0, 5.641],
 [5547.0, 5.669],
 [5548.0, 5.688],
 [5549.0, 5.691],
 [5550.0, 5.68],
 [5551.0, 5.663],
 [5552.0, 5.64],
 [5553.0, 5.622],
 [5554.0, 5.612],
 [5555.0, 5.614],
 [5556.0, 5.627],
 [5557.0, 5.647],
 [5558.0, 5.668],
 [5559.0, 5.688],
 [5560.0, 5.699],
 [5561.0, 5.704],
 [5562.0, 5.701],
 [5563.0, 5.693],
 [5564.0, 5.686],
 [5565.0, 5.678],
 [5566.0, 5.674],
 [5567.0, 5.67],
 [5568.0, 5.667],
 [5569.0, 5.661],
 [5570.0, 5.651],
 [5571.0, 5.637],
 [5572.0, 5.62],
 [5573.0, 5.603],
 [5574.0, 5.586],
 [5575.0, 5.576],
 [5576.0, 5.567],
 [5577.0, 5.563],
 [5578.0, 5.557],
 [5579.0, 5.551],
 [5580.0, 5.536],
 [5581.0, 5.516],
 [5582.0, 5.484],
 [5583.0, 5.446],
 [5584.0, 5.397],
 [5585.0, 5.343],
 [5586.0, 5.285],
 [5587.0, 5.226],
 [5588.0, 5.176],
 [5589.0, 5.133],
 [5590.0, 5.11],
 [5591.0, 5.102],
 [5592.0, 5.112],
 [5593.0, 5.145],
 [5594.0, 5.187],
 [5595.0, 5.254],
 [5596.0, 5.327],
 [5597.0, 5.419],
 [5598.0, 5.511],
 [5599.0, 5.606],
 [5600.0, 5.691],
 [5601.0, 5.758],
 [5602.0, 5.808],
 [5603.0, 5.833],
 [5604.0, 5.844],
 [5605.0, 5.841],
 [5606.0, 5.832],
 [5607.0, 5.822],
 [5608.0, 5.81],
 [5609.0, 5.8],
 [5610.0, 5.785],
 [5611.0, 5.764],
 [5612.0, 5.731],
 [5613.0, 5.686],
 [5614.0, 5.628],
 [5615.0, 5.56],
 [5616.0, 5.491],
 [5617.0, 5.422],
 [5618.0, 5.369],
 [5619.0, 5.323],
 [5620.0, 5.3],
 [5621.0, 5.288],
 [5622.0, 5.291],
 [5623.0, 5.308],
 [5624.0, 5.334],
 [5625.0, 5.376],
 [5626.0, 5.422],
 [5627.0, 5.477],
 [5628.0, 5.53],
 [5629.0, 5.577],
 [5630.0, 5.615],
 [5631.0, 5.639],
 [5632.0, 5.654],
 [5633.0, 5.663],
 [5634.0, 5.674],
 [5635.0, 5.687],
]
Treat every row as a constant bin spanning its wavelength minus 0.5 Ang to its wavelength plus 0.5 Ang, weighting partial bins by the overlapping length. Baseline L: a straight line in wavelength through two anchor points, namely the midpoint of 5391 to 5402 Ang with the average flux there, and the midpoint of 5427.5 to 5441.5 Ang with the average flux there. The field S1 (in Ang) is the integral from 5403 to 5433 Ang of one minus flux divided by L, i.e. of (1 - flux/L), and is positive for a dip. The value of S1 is 0.5 Ang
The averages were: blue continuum 5.18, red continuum 5.6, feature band 5.34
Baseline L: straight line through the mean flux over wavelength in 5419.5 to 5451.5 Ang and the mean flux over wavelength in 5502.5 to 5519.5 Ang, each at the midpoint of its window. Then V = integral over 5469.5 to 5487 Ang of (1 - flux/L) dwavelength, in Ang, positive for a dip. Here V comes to 0.5 Ang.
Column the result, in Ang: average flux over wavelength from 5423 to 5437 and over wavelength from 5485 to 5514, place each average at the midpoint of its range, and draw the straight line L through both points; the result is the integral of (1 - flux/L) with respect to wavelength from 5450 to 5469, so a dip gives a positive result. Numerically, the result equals 0.1 Ang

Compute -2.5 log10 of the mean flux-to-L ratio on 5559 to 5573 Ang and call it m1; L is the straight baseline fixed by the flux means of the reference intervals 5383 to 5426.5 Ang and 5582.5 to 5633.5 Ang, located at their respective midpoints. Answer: -0.04 mag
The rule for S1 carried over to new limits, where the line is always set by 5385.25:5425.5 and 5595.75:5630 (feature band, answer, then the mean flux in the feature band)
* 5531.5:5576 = -0.8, 5.59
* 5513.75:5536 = 0.3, 5.36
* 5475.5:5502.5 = 0.2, 5.34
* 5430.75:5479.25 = -1.3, 5.48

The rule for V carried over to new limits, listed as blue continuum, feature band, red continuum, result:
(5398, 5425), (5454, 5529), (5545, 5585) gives 0.6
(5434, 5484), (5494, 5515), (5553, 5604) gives 0.5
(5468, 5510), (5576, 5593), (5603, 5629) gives 0.5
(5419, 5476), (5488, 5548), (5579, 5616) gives 1.1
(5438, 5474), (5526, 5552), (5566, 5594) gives 0.0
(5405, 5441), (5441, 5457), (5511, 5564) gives -0.1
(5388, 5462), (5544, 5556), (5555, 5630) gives -0.3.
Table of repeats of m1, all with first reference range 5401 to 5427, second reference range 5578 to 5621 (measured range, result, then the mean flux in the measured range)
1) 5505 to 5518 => -0.004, 5.41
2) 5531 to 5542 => 0.007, 5.39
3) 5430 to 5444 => -0.068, 5.64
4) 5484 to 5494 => -0.022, 5.47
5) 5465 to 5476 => -0.019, 5.44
